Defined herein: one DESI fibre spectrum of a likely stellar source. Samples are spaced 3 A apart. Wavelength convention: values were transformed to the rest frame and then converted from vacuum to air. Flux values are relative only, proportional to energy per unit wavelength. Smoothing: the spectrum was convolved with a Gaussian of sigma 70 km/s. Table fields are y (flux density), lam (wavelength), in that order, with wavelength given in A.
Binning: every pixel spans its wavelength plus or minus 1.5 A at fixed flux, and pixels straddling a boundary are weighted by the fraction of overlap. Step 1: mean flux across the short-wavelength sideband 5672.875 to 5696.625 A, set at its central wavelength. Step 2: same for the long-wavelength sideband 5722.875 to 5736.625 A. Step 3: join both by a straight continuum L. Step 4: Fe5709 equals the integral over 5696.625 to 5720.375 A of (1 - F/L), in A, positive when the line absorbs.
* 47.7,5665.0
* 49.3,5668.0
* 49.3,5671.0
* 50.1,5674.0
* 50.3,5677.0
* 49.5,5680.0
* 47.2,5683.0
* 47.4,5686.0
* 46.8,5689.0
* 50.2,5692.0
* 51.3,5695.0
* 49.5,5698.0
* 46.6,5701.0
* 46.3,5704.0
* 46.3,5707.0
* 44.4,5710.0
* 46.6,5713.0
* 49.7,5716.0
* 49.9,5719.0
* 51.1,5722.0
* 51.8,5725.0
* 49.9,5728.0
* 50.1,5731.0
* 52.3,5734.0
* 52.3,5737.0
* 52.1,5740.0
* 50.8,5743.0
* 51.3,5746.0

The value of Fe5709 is 1.32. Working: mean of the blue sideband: 49.1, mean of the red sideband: 51.1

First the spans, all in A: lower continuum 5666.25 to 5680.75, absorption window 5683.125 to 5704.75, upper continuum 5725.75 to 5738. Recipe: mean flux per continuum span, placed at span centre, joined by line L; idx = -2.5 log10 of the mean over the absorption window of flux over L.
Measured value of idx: 0.04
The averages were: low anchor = 49.7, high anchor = 51.1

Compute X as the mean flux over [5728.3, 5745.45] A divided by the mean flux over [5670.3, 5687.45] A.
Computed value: 1.05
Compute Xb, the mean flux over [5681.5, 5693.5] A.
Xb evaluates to 47.9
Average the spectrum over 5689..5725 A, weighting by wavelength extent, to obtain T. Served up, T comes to 48.4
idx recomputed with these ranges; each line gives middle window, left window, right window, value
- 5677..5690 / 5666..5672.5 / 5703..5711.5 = 0.00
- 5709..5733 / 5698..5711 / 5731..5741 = 0.00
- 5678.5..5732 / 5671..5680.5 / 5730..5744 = 0.05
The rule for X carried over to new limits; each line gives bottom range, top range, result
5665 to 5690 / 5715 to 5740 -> 1.05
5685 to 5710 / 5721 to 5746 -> 1.07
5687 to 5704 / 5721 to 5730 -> 1.05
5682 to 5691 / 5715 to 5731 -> 1.07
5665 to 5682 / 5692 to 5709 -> 0.97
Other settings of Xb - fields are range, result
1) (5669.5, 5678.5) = 49.9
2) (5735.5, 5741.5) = 52.2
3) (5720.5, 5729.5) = 50.9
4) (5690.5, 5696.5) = 50.8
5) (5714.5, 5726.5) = 50.6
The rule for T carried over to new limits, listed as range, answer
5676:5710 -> 48.1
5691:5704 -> 49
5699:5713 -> 46.1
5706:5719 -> 47.1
